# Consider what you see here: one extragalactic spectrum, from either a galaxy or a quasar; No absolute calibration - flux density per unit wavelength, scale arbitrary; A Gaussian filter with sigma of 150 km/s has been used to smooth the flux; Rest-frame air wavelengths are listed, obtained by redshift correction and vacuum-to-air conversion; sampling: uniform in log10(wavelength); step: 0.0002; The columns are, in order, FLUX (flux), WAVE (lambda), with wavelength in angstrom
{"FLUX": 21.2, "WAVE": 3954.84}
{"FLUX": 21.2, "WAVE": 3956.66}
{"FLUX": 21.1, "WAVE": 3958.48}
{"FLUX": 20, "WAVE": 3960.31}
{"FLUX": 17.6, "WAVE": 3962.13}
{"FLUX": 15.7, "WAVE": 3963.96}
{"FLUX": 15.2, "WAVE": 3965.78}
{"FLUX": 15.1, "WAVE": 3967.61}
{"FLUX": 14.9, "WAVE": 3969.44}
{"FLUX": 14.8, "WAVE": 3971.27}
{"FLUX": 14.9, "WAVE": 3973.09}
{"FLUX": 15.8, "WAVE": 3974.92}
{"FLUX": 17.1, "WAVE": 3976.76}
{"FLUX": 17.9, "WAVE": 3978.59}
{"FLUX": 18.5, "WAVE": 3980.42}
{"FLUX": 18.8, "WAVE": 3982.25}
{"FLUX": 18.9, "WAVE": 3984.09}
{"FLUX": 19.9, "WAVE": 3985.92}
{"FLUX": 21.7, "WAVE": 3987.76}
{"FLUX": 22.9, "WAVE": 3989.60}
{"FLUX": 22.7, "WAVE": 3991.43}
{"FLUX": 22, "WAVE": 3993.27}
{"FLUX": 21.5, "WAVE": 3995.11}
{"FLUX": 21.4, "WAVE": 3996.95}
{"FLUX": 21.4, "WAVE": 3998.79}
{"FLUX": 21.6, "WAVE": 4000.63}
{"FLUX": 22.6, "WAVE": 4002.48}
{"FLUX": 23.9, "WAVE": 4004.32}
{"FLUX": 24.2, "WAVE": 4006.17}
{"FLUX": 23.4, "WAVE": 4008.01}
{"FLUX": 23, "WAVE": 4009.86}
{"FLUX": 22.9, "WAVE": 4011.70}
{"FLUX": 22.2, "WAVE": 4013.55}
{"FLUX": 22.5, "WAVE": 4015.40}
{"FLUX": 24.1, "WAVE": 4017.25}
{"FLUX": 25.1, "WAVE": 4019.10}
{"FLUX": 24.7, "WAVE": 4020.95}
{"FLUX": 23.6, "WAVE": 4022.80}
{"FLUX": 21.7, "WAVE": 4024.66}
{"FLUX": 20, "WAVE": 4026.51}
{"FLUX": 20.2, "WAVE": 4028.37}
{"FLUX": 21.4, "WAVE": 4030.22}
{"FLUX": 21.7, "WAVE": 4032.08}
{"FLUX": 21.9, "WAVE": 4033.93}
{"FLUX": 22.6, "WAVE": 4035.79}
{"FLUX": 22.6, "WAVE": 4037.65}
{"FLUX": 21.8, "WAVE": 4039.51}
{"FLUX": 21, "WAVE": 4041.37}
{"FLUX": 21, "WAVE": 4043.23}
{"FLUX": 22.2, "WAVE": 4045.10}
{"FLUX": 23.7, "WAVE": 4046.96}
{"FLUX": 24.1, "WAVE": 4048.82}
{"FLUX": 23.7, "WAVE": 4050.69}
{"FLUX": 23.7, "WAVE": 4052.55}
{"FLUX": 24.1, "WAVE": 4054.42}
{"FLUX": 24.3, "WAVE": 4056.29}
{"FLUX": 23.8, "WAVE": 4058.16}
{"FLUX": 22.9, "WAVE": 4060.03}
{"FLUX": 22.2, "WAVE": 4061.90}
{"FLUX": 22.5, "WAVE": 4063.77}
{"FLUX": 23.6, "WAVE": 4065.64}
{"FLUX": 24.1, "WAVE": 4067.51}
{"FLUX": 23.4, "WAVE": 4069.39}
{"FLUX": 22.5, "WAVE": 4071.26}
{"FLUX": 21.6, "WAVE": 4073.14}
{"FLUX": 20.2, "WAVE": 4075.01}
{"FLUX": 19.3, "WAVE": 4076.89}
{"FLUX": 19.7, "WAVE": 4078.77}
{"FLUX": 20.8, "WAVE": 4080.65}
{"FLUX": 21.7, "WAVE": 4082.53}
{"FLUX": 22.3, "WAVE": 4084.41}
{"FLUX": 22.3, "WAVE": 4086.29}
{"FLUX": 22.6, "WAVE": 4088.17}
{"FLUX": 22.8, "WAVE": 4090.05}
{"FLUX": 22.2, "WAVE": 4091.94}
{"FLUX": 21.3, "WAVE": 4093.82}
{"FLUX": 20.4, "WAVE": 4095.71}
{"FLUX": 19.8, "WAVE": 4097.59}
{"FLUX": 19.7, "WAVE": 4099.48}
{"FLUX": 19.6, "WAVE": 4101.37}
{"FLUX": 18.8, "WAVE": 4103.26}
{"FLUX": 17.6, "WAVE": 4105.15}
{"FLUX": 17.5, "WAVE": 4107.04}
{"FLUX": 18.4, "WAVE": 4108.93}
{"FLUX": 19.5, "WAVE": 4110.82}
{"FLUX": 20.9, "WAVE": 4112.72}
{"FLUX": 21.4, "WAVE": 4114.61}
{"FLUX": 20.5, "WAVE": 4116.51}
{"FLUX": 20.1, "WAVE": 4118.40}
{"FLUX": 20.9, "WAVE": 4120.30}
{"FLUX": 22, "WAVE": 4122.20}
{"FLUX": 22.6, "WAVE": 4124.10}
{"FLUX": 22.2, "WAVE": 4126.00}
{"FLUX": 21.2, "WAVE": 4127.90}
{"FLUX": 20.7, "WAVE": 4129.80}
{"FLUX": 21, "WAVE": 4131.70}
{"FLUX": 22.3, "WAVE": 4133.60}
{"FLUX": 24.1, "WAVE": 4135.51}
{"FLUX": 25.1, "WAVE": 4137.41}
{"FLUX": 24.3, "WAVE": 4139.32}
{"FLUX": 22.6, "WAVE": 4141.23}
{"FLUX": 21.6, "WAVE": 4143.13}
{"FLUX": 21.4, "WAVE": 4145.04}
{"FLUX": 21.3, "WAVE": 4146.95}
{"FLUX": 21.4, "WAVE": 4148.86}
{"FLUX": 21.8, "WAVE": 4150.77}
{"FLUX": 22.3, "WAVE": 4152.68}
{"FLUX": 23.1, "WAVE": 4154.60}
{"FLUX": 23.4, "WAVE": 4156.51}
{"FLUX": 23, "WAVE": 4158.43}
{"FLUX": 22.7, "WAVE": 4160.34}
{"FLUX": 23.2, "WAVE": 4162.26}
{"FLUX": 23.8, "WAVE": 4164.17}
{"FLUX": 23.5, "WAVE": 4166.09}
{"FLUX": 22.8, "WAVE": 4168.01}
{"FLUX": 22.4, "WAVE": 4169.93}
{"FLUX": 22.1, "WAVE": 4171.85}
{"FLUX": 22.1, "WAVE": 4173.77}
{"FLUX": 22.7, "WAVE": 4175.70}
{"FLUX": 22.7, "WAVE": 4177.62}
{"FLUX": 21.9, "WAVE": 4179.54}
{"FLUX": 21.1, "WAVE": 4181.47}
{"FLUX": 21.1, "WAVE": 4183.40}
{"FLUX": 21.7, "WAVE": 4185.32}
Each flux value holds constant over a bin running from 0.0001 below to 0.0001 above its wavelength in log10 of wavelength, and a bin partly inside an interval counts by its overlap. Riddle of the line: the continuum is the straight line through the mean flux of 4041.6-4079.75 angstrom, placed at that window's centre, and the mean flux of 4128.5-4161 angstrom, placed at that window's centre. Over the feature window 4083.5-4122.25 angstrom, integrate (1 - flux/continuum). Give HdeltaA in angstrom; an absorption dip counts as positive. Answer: 3.55 angstrom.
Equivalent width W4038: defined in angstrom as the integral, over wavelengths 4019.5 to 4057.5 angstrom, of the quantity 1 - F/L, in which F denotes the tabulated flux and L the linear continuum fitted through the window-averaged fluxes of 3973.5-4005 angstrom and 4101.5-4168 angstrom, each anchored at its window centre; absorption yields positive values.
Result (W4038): -3.2 angstrom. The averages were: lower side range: 20.4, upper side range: 21.7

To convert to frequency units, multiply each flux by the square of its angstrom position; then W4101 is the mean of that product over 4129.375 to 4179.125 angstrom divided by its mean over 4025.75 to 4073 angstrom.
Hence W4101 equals 1.05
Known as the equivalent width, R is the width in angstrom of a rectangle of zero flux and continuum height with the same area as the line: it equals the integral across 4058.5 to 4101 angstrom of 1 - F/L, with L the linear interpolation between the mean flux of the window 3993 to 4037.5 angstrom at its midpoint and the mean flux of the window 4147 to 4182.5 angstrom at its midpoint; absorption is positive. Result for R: 1.5 angstrom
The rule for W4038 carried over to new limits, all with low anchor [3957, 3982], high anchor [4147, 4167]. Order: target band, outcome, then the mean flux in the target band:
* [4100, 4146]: 1.3 angstrom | 21.1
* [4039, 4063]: -4.3 angstrom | 23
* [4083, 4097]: -0.8 angstrom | 21.9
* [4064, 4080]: -1.3 angstrom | 21.8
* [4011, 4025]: -3.8 angstrom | 23.4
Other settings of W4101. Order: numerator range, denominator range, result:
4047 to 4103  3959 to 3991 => 1.31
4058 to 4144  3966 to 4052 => 1.06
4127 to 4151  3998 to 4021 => 1.02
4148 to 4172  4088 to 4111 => 1.18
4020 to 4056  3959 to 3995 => 1.27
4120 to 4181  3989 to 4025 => 1.05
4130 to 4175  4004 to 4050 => 1.06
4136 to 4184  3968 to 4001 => 1.28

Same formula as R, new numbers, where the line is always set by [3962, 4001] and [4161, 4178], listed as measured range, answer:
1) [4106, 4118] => 1.0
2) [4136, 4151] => -0.2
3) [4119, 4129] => 0.0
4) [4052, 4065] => -1.9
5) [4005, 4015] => -2.0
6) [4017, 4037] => -2.8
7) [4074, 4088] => -0.1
